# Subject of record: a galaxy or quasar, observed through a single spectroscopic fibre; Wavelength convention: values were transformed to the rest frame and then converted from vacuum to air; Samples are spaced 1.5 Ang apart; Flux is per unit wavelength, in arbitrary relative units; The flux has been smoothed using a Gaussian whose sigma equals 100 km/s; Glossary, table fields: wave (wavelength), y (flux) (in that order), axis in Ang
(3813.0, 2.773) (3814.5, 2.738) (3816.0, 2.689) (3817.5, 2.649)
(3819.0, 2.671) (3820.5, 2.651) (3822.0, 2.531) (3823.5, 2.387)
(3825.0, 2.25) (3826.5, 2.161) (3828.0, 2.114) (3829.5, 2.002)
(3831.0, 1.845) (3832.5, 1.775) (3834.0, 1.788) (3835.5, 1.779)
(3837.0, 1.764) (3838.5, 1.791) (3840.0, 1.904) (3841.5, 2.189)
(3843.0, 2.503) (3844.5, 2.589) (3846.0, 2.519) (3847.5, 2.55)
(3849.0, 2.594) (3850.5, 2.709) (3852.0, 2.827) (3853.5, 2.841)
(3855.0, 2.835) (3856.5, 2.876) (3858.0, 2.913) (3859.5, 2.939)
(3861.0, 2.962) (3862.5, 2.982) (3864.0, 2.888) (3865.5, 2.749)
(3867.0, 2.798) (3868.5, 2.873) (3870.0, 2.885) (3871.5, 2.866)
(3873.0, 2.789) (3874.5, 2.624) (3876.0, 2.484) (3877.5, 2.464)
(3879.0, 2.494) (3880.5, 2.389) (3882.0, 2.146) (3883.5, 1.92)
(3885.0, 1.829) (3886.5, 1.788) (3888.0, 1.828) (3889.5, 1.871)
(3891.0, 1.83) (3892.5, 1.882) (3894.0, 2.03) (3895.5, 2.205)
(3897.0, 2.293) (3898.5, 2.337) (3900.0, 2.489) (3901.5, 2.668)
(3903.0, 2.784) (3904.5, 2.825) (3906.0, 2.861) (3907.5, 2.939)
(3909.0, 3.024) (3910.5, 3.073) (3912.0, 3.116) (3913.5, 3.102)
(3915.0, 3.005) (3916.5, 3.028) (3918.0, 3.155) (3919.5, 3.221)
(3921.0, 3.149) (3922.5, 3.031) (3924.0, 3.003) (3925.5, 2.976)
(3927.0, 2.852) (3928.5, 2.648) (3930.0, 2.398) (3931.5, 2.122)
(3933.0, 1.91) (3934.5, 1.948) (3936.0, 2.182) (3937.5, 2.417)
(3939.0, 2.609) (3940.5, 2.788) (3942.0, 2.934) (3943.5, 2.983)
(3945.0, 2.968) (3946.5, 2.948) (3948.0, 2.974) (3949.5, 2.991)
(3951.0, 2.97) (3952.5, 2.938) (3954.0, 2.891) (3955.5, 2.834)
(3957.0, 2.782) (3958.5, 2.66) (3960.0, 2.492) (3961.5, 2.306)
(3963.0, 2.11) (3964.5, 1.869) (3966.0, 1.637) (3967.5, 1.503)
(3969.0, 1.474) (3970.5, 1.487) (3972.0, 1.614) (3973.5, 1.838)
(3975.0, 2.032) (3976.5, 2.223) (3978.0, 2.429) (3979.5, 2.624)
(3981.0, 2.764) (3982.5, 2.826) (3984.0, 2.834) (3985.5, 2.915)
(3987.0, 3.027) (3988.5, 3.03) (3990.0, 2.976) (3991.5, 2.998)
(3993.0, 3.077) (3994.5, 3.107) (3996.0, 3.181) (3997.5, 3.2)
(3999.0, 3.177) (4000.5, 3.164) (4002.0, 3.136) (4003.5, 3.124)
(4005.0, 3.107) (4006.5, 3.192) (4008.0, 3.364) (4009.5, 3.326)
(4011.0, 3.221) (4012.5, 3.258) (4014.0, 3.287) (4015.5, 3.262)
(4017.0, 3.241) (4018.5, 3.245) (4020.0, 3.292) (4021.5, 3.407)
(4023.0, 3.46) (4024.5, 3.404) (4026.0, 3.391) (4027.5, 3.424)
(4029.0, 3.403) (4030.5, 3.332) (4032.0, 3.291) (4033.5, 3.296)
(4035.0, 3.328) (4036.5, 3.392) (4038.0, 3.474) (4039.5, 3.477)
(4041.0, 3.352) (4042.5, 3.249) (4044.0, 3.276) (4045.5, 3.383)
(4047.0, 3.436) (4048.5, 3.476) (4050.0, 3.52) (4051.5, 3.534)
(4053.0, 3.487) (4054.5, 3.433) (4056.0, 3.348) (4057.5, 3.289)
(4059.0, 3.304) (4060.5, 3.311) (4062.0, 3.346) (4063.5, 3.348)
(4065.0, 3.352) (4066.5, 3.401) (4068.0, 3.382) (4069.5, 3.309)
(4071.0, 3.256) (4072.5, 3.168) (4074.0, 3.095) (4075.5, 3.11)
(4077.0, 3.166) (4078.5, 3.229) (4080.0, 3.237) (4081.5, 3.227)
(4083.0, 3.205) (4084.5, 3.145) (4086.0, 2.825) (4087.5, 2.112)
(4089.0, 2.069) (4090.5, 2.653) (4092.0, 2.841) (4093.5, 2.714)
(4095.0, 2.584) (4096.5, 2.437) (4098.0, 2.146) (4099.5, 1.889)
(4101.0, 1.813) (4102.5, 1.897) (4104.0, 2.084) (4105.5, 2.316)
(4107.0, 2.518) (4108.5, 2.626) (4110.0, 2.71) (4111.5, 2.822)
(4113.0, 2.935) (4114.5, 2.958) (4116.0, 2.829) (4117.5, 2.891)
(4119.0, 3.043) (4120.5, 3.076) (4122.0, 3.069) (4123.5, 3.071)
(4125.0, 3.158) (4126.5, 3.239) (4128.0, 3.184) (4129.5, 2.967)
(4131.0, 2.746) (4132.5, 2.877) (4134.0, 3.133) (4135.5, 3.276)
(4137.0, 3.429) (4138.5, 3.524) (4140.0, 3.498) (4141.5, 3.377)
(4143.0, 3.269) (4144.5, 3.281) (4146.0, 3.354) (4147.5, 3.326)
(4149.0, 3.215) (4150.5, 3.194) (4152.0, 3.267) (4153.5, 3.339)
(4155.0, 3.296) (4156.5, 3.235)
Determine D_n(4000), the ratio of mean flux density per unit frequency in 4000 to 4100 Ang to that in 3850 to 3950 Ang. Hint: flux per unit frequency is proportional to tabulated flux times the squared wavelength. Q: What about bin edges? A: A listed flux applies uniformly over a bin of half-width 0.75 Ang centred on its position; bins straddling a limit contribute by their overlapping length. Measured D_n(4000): 1.30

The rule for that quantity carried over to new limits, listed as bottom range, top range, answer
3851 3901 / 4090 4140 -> 1.26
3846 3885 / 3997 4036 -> 1.33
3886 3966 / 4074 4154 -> 1.22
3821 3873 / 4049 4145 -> 1.37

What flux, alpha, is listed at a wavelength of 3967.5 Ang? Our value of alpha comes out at 1.503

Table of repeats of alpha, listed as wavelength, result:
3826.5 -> 2.161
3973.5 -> 1.838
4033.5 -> 3.296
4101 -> 1.813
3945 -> 2.968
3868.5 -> 2.873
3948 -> 2.974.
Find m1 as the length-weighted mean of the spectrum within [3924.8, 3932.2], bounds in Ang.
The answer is 2.6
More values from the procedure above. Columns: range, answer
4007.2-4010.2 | 3.34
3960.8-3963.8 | 2.2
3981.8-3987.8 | 2.9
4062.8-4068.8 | 3.37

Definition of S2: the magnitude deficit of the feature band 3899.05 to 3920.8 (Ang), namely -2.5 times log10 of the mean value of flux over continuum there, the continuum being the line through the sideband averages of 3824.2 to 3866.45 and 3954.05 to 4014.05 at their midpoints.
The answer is -0.16 mag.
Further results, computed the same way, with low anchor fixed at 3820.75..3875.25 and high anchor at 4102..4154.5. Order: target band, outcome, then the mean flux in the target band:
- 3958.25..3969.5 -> 0.33 mag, 1.99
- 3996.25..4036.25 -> -0.17 mag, 3.28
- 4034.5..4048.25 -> -0.18 mag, 3.38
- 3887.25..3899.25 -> 0.25 mag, 2.03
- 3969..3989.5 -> 0.14 mag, 2.41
